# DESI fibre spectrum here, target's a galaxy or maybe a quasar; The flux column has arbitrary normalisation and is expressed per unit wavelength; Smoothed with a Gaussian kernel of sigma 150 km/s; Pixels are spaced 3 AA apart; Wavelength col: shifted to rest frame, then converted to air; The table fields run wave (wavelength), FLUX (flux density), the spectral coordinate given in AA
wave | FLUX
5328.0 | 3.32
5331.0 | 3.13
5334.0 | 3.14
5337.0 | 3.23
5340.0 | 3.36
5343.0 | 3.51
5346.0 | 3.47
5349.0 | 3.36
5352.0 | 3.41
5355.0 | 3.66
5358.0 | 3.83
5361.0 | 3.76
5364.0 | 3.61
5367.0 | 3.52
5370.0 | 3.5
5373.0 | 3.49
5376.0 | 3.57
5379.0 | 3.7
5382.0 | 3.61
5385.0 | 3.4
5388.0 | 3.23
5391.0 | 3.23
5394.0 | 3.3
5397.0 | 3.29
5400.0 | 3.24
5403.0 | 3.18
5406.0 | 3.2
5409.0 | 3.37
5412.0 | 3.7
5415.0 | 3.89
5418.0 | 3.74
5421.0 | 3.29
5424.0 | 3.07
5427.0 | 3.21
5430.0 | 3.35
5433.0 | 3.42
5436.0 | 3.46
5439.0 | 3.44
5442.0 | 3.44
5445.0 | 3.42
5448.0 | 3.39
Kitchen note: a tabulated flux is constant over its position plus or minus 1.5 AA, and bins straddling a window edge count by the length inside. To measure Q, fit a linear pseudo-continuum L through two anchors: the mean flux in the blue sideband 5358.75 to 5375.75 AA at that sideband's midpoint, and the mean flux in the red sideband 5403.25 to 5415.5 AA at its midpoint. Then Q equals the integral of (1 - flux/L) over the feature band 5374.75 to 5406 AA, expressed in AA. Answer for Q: 1.43 AA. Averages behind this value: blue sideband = 3.59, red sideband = 3.47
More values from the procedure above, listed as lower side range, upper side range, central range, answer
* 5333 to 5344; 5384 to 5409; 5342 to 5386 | -3.7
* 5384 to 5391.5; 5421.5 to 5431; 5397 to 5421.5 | -1.5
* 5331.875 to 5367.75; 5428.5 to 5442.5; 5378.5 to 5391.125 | 0.1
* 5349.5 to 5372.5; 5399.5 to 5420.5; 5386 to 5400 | 1.0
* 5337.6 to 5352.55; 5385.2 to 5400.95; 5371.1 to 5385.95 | -1.1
